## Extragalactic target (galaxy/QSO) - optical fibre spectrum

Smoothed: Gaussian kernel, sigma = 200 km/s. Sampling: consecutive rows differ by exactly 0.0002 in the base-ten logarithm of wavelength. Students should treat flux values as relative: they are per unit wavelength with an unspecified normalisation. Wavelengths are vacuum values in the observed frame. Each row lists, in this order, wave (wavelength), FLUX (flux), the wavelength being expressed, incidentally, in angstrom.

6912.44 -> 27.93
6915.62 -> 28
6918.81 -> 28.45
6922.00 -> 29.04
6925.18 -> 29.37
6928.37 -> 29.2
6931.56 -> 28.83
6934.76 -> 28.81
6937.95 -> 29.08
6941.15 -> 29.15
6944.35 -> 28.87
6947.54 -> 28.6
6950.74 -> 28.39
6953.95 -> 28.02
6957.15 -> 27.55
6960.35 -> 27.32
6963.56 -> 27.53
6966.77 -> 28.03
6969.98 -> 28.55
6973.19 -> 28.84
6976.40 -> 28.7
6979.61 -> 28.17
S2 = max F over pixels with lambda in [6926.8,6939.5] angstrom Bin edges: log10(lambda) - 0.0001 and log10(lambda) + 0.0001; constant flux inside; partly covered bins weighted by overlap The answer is 29.2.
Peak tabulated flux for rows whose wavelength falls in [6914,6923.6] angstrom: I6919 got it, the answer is 29.04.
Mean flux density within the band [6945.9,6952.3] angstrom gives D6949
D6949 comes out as 28.5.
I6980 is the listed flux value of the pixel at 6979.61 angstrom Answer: 28.17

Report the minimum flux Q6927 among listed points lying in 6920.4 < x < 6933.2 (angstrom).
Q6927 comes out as 28.83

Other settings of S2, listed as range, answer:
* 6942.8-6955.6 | 28.87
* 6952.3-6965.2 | 28.02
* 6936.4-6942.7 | 29.15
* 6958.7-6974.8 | 28.84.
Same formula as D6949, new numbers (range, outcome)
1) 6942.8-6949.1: 28.8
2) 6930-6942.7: 29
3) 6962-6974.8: 28.2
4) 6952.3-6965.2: 27.6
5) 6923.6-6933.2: 29.1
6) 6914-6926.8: 28.7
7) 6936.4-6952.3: 28.8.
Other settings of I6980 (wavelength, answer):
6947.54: 28.6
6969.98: 28.55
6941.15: 29.15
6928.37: 29.2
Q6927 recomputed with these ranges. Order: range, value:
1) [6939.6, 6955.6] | 28.02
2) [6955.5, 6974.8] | 27.32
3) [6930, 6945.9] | 28.81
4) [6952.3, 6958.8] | 27.55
